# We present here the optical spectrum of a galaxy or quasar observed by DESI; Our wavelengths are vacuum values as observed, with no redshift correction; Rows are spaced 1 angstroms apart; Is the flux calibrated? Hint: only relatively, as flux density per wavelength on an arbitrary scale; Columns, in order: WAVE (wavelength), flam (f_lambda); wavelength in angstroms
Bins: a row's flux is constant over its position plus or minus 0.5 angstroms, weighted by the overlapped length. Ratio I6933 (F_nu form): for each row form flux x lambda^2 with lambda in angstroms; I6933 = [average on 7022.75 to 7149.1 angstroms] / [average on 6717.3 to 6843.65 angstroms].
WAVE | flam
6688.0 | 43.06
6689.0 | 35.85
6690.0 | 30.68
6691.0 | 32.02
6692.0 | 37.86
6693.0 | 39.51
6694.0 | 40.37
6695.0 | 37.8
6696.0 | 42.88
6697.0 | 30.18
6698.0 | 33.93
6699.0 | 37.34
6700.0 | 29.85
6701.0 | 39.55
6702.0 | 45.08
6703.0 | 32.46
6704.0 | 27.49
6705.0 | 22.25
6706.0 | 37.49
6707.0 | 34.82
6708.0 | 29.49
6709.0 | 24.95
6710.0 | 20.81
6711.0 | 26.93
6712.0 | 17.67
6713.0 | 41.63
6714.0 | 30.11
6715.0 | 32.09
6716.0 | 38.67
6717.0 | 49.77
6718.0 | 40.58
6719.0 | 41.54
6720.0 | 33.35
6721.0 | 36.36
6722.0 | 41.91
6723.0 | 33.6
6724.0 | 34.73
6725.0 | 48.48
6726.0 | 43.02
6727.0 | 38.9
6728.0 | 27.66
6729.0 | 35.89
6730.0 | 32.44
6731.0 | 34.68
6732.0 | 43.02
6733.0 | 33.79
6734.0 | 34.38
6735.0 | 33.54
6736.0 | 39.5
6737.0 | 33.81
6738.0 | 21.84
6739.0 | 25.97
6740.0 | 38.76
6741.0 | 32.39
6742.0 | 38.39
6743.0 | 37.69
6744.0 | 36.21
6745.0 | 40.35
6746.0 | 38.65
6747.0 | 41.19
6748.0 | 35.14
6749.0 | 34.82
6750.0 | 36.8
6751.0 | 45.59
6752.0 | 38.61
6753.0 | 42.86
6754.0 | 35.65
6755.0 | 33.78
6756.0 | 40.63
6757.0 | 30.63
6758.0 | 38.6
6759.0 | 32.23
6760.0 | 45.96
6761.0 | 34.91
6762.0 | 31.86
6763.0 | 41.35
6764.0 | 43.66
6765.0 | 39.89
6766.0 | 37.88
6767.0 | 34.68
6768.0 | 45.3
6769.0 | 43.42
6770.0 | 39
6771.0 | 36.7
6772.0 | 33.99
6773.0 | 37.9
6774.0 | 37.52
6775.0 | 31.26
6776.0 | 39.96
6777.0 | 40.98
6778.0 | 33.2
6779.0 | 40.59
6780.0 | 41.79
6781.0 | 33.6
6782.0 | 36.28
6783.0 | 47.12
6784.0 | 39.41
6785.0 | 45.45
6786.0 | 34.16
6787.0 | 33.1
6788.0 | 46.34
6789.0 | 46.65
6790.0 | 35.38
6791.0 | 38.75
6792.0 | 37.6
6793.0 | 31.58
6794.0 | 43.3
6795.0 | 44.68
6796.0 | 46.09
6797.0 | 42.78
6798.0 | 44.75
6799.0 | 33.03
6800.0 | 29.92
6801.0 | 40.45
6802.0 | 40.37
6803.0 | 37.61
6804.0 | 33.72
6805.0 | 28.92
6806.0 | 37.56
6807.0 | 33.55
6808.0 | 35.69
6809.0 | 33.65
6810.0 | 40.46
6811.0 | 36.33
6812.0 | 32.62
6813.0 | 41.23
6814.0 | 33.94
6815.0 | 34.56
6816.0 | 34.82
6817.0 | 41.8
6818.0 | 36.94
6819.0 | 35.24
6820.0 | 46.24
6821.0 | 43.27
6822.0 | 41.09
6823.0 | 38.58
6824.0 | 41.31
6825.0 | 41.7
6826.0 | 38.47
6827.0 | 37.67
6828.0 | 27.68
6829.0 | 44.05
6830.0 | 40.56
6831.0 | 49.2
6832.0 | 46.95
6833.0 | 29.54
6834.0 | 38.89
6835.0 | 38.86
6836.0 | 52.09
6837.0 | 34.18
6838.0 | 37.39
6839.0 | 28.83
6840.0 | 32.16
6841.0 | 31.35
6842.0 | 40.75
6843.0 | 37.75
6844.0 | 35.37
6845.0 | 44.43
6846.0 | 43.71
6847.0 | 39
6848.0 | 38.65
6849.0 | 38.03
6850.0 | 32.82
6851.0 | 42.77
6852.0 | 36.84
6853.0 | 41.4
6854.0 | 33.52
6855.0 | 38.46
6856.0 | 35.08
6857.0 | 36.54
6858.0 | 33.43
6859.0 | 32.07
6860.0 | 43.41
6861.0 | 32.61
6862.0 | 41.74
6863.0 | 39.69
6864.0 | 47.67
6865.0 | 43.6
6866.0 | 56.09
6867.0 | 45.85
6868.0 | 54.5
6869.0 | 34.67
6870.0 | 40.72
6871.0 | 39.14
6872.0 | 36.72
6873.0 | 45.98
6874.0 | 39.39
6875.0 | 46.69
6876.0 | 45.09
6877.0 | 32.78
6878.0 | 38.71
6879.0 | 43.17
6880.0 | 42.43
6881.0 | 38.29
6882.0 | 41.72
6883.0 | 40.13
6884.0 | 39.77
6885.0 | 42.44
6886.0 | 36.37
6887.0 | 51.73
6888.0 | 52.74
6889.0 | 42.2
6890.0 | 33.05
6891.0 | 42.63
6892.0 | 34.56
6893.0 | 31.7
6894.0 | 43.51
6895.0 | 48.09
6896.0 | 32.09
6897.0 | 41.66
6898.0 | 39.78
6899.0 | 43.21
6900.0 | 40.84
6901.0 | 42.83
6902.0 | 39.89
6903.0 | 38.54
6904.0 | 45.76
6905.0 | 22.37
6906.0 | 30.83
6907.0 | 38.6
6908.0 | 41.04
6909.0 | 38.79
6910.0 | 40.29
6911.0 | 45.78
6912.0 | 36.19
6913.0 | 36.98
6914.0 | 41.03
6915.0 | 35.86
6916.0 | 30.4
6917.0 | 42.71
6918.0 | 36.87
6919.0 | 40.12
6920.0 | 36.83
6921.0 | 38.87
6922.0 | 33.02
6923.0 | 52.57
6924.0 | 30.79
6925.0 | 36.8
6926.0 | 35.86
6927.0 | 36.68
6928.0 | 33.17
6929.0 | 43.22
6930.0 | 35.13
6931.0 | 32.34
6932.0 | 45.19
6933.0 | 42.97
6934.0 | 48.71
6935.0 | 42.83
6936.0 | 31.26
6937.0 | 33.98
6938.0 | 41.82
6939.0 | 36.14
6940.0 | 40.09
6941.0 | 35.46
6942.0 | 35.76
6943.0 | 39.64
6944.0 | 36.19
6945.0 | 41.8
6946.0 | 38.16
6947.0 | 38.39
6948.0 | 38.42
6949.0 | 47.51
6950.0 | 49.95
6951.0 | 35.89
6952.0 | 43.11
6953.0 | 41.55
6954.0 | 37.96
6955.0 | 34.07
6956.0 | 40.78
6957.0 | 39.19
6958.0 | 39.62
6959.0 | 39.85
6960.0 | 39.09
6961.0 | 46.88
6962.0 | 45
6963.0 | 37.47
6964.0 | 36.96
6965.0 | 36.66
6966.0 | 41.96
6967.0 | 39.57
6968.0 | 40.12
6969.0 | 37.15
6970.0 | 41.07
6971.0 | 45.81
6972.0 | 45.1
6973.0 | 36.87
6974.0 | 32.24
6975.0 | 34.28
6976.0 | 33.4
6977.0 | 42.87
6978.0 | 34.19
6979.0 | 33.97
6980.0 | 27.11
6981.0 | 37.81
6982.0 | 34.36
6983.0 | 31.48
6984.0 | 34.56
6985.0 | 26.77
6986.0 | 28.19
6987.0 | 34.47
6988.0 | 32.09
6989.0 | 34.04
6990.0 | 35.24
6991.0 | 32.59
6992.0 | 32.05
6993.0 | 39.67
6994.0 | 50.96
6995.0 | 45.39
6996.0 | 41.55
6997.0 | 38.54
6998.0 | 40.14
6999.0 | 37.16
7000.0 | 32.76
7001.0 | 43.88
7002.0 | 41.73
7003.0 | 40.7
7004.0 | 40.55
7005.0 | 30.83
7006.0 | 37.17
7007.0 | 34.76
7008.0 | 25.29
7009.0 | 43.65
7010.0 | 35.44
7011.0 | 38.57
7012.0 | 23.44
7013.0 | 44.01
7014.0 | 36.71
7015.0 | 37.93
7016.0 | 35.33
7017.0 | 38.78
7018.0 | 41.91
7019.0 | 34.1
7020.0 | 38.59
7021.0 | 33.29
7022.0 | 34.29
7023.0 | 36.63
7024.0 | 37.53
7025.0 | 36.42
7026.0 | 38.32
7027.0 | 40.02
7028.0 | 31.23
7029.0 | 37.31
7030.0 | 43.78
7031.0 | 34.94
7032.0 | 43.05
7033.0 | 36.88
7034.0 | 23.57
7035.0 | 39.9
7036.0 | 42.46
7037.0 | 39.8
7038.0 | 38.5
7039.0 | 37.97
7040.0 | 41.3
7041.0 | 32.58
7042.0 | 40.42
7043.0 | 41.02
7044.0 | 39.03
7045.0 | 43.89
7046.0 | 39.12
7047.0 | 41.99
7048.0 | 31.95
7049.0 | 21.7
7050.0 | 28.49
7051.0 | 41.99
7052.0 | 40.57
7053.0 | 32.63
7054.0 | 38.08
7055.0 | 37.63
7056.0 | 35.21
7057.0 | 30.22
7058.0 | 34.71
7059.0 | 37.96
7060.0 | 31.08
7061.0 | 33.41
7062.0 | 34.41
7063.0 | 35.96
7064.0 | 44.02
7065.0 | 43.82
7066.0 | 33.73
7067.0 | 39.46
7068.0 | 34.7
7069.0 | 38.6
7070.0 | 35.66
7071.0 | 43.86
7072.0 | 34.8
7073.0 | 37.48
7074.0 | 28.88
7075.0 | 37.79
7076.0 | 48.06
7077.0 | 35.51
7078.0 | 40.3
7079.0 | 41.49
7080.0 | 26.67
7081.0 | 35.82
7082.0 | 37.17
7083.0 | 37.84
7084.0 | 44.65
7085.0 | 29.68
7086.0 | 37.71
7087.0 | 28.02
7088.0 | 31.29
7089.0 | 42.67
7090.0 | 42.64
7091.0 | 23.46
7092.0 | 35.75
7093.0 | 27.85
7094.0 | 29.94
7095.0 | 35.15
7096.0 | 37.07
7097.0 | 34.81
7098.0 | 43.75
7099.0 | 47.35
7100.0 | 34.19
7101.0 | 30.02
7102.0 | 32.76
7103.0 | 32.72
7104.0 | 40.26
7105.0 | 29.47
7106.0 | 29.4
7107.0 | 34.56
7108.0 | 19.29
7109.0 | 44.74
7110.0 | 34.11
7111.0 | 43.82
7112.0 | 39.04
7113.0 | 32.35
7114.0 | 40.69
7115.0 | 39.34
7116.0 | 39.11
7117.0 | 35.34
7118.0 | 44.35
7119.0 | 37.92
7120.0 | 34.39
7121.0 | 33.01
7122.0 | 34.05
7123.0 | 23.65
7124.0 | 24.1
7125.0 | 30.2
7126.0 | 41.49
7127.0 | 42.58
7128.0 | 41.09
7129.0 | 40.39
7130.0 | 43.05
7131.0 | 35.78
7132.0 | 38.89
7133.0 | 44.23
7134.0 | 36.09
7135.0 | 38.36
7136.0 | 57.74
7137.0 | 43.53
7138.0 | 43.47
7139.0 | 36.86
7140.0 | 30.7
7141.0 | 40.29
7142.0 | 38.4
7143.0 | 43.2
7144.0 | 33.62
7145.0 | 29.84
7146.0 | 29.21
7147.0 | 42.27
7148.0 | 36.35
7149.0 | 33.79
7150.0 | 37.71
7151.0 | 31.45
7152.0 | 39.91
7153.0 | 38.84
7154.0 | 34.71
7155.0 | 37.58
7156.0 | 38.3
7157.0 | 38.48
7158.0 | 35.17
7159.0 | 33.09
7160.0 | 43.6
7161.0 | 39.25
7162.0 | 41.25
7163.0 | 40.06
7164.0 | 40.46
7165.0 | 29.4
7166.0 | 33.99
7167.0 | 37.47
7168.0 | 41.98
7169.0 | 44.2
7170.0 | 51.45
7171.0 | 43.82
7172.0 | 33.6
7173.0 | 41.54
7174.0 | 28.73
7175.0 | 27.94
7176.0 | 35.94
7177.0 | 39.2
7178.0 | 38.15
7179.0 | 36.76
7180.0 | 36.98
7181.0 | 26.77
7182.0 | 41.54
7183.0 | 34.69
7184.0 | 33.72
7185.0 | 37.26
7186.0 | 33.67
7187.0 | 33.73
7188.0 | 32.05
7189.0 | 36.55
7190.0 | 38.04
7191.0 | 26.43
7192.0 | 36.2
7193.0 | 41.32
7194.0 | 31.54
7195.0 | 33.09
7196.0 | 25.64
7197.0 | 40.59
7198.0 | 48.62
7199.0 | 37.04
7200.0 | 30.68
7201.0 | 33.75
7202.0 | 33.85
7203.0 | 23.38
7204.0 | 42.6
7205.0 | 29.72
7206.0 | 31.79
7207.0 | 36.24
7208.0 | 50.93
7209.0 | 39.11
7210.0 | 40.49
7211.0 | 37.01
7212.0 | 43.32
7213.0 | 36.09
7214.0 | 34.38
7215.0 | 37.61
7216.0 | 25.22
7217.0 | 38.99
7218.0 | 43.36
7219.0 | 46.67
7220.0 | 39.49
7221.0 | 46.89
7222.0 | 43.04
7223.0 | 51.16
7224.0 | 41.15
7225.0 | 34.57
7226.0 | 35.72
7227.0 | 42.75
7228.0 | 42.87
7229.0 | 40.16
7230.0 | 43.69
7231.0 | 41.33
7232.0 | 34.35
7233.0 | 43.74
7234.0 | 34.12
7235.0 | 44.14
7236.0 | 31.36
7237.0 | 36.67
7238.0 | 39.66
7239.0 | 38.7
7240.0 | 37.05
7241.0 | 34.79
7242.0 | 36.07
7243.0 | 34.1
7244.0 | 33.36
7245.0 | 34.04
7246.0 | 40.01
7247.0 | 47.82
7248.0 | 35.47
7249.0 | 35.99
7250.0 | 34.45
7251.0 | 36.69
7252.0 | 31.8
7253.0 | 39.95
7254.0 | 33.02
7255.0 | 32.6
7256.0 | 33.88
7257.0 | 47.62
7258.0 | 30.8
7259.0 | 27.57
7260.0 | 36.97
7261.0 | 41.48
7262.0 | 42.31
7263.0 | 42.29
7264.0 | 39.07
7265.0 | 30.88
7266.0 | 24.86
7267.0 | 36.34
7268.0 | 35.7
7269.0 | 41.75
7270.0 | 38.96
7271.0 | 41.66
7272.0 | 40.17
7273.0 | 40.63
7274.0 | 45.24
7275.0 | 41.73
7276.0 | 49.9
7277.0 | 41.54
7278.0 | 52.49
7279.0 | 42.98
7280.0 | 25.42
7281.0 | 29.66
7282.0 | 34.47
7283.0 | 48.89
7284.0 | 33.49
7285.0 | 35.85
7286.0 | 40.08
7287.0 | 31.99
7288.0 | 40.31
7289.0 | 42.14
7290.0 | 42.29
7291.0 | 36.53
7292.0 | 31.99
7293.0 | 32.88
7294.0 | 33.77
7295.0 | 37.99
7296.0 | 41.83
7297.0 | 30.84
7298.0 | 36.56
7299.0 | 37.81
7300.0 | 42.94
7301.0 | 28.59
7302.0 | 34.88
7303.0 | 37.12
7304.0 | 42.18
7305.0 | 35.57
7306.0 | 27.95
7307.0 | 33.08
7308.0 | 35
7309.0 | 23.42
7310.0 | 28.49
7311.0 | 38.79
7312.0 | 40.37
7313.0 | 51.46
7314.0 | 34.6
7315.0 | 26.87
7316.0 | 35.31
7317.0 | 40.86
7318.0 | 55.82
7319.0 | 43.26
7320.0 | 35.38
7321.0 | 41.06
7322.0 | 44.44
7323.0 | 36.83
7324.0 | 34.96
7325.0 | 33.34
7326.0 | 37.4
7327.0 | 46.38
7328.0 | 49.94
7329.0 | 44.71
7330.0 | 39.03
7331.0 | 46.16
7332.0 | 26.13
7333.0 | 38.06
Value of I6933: 1.1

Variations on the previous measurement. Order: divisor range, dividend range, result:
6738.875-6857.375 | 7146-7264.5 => 1.10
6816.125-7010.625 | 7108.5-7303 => 1.05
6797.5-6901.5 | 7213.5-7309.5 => 1.08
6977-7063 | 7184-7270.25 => 1.08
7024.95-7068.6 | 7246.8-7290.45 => 1.10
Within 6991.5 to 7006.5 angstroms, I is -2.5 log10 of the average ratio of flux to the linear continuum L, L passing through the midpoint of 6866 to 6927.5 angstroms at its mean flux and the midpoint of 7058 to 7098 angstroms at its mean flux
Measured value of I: -0.05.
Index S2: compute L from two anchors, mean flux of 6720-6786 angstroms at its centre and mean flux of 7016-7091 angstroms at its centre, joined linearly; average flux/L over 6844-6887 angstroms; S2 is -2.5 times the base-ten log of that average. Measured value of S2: -0.09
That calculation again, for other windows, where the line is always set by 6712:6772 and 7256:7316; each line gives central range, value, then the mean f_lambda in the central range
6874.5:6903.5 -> -0.104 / 40.9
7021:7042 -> -0.003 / 37.3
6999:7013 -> 0.024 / 36.4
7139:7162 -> 0.014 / 36.7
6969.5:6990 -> 0.065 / 35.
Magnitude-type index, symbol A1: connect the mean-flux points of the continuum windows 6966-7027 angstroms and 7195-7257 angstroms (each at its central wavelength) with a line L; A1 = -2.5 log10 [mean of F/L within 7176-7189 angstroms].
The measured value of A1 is 0.06 mag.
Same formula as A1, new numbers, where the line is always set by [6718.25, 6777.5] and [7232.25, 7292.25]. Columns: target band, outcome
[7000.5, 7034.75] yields 0.020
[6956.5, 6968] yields -0.077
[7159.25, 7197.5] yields 0.034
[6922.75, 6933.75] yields -0.032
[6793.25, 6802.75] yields -0.085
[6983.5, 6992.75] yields 0.157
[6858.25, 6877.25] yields -0.129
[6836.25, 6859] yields 0.009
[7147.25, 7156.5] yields 0.028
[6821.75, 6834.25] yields -0.067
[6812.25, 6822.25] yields -0.041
